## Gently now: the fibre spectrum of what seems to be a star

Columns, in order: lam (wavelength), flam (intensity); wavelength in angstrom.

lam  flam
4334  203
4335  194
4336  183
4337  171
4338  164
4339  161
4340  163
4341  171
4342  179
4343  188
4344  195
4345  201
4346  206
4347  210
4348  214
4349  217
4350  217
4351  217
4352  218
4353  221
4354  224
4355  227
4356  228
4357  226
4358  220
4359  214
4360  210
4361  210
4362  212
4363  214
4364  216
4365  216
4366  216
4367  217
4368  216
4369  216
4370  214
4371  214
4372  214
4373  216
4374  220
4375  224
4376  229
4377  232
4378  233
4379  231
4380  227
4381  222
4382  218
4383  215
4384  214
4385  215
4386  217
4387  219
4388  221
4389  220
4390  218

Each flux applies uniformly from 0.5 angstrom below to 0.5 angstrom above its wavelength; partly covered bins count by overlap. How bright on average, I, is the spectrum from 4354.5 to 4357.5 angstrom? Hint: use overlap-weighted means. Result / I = 227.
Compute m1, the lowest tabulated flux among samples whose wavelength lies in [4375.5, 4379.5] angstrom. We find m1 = 229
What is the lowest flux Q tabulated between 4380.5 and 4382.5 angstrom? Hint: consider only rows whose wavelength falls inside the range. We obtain 218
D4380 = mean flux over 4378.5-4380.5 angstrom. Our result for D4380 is 229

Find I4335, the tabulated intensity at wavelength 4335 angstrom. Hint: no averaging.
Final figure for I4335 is 194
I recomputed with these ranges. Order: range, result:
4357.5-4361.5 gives 214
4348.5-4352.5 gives 217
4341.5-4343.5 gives 184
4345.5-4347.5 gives 208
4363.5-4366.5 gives 216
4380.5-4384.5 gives 217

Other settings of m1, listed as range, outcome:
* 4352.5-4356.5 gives 221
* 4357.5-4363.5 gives 210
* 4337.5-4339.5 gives 161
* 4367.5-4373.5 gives 214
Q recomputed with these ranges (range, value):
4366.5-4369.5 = 216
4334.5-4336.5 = 183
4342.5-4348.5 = 188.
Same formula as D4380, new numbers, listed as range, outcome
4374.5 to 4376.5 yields 226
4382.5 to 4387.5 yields 216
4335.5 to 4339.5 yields 170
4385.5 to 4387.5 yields 218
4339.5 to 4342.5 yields 171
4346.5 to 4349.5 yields 214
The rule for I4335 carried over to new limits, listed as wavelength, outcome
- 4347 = 210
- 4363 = 214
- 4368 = 216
